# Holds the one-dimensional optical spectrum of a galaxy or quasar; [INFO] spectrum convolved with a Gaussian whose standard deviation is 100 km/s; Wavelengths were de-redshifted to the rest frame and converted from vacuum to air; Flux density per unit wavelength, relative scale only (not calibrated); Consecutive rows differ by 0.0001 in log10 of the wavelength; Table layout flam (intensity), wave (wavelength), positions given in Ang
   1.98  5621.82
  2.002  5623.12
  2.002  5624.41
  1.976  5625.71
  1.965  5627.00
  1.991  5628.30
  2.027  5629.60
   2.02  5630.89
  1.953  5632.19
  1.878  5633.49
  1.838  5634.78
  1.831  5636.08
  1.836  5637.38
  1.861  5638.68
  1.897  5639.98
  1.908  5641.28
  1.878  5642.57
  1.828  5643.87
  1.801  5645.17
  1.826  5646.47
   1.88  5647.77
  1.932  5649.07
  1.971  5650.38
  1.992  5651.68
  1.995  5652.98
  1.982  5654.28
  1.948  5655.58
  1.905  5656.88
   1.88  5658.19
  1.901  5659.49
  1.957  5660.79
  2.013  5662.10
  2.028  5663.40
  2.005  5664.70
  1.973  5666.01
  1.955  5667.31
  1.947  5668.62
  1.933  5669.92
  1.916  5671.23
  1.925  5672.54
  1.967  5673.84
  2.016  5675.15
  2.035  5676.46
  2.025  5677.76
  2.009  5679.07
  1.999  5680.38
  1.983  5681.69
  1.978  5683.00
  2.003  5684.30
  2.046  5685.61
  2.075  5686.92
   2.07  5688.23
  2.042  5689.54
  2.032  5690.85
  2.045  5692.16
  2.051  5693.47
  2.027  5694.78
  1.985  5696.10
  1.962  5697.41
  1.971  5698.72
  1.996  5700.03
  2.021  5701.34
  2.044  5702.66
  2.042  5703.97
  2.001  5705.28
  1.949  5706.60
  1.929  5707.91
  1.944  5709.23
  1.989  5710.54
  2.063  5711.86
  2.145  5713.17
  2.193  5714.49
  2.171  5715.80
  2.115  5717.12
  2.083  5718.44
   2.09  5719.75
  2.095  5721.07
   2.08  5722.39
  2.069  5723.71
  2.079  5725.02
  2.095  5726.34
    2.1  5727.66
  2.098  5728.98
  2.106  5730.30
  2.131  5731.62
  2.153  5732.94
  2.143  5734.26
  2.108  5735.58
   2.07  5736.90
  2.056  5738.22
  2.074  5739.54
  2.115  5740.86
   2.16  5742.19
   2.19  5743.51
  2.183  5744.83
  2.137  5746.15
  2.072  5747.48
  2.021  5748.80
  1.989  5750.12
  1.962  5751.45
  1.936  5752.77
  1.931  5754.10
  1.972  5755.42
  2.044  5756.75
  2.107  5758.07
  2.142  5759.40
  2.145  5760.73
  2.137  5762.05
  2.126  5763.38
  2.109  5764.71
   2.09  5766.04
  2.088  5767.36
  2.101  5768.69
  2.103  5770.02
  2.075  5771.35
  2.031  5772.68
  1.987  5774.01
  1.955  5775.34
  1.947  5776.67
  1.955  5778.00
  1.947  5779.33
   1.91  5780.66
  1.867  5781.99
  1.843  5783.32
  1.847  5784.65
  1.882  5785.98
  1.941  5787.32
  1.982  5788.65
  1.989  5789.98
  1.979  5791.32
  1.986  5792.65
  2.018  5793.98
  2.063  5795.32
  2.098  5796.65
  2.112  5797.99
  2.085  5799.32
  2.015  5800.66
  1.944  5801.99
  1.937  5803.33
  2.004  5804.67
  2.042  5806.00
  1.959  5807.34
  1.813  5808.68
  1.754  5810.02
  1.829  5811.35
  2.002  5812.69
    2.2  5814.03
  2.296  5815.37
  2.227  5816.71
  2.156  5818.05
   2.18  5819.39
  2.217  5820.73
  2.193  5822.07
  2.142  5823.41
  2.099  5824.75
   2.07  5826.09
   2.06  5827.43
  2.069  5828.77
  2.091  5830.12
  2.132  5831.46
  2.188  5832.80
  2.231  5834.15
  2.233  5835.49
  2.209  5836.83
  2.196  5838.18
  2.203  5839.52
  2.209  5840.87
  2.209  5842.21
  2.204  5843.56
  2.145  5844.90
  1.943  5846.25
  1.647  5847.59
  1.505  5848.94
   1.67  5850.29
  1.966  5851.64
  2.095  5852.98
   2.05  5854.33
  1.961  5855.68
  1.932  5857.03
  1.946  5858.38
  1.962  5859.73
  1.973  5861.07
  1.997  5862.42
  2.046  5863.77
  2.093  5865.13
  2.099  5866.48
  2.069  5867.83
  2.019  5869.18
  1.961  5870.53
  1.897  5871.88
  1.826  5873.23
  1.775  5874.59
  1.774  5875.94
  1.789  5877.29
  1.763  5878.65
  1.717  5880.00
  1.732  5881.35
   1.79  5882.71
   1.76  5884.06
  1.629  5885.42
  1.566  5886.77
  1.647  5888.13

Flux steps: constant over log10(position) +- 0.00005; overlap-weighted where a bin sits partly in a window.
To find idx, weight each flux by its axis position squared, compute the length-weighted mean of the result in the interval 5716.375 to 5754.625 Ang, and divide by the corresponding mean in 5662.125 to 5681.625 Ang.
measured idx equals 1.08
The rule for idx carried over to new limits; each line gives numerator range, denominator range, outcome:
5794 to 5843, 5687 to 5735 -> 1.06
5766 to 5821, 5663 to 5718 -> 1.03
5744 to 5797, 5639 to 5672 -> 1.09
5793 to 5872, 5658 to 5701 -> 1.08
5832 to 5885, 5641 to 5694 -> 1.07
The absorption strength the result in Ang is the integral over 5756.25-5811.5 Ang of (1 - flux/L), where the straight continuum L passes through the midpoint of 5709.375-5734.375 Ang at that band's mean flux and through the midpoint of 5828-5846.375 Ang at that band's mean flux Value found 3.5 Ang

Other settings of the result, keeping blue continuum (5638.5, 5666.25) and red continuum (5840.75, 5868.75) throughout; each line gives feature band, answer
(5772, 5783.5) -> 0.1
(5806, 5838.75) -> -2.2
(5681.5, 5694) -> -0.6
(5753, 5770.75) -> -1.1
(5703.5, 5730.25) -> -1.7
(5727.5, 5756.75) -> -1.9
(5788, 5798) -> -0.3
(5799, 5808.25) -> -0.1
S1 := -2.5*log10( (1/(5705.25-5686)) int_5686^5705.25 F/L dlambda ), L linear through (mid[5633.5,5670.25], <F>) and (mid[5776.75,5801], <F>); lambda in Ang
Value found -0.05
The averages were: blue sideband 1.92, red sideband 1.97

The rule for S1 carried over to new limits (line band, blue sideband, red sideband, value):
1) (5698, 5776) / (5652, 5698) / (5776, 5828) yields -0.036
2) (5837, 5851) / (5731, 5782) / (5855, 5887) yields -0.041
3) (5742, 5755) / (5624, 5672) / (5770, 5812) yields -0.054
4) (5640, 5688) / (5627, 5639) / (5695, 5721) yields 0.006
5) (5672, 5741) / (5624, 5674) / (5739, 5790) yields -0.038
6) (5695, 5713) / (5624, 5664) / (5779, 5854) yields -0.019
